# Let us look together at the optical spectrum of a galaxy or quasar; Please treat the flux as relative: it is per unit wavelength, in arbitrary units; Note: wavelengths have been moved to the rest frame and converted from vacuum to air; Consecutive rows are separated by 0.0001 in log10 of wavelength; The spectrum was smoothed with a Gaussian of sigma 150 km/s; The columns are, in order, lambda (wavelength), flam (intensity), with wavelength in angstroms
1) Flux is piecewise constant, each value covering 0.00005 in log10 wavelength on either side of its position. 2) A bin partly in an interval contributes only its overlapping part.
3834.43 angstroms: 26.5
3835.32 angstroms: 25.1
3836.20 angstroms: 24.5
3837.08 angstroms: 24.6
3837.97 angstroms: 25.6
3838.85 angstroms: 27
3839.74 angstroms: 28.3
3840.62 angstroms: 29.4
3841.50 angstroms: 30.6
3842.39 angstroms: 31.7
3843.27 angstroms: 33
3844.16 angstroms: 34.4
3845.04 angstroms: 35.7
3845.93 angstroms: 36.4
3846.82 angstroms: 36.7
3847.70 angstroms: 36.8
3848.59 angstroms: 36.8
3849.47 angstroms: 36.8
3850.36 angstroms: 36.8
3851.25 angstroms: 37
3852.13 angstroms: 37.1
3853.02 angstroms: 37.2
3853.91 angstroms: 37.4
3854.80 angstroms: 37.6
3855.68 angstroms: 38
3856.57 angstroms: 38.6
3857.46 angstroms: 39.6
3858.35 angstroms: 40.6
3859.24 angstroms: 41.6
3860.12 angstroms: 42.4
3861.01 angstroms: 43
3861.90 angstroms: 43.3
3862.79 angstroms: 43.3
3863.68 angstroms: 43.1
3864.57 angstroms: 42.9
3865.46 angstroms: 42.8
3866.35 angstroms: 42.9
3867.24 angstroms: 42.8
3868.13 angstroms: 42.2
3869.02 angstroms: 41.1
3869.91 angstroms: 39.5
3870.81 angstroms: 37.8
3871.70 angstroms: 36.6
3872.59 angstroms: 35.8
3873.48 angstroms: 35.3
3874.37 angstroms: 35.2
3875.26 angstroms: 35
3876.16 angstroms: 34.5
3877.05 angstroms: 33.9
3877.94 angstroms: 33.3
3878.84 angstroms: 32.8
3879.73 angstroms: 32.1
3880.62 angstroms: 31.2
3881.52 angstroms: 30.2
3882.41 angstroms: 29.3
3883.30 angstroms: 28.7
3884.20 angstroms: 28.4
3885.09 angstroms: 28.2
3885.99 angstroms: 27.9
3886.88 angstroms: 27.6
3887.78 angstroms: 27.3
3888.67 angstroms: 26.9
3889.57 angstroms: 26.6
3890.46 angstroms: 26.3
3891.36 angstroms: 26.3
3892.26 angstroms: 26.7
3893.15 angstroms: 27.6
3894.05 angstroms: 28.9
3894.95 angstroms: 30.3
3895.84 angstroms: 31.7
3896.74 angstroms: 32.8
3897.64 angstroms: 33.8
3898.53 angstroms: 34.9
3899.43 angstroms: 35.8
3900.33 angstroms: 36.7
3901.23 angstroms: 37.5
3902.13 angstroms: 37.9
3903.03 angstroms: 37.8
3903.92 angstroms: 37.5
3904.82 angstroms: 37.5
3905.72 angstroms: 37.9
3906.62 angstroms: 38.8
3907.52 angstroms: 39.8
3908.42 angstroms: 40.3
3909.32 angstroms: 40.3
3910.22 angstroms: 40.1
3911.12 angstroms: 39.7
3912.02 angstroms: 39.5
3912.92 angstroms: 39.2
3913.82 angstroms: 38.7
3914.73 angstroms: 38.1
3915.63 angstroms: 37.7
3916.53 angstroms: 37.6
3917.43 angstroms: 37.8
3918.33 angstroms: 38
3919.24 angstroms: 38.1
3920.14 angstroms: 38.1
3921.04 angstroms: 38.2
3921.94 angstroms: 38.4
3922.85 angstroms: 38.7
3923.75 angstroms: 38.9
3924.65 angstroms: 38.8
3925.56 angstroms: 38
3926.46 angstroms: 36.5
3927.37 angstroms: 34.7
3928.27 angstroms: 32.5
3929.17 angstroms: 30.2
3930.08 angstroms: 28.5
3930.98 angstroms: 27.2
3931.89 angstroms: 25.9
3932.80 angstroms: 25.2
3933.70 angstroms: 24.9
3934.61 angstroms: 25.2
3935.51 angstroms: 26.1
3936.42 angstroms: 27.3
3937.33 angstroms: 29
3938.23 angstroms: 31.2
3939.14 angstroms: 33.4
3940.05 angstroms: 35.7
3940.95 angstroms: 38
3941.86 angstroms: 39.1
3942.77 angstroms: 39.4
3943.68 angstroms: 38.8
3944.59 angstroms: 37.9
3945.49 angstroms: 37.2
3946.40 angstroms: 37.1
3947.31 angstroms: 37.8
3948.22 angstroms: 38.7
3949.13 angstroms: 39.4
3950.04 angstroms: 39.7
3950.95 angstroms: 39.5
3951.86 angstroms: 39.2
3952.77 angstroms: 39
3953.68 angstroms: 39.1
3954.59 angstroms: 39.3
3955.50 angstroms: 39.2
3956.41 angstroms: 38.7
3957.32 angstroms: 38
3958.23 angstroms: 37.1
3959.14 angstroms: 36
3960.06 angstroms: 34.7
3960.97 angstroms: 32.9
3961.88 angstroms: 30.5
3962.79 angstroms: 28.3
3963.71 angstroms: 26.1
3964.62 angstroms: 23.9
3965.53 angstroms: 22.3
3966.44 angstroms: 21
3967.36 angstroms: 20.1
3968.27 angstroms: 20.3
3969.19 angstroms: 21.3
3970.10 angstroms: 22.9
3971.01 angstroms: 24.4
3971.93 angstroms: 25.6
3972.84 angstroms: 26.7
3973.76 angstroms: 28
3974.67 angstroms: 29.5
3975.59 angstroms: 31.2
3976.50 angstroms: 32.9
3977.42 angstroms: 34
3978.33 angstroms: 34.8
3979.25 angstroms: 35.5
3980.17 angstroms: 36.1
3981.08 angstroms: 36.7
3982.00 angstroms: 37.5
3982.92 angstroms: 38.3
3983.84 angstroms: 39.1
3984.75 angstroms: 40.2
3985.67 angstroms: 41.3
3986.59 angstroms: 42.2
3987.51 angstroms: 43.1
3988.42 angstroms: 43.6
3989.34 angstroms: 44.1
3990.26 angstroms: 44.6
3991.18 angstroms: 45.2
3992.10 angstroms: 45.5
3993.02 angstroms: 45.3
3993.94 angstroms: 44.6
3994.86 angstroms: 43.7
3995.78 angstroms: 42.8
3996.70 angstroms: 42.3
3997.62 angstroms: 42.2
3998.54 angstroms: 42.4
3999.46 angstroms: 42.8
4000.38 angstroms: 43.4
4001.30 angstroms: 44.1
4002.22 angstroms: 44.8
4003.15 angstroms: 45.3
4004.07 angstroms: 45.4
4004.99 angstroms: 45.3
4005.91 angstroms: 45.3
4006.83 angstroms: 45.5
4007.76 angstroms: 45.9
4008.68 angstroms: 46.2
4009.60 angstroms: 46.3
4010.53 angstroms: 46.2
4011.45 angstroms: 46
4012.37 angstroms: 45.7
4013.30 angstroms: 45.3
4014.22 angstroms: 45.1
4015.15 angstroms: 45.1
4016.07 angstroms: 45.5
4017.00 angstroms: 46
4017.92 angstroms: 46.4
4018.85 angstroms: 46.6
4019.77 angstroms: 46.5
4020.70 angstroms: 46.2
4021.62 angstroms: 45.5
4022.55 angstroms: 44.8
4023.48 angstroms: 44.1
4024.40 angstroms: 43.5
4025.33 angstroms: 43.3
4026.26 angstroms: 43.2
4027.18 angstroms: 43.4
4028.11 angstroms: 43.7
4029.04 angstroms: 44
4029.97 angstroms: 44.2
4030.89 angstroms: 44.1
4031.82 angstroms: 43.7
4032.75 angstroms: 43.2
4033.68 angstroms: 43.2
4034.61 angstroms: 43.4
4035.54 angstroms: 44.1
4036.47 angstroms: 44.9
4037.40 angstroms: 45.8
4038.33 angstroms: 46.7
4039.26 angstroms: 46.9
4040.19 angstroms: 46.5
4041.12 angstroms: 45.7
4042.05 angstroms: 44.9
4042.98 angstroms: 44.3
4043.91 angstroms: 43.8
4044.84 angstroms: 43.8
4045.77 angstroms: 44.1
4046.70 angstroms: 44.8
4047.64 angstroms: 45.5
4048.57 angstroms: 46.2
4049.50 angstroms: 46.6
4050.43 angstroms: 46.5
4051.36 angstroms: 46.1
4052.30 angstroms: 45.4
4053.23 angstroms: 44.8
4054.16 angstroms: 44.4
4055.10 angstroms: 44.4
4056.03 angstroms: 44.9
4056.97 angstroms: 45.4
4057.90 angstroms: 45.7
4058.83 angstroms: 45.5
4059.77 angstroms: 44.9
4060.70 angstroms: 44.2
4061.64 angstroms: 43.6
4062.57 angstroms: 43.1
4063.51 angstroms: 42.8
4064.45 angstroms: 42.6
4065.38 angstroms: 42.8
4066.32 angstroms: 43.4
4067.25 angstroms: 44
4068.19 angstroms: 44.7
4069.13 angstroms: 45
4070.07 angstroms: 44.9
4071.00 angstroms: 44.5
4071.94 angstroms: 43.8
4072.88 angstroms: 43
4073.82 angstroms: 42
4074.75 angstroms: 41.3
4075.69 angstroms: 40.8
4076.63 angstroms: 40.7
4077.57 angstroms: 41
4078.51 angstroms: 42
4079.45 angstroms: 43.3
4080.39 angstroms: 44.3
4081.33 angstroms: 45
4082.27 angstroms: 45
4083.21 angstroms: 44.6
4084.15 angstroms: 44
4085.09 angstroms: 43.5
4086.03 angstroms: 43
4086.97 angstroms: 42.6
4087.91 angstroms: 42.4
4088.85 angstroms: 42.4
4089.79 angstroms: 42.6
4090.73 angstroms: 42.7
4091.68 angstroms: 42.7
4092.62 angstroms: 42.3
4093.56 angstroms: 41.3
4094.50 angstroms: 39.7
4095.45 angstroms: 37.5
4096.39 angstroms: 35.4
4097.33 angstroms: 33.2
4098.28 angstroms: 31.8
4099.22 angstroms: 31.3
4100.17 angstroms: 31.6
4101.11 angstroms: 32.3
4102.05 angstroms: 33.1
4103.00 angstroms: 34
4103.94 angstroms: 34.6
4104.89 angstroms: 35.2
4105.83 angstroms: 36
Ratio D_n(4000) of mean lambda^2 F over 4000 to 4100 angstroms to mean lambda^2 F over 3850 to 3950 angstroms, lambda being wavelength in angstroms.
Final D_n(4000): 1.3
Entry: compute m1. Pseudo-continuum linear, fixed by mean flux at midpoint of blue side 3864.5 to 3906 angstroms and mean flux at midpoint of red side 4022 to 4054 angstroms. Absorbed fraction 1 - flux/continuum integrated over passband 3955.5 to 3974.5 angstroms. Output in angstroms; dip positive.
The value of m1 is 5.4 angstroms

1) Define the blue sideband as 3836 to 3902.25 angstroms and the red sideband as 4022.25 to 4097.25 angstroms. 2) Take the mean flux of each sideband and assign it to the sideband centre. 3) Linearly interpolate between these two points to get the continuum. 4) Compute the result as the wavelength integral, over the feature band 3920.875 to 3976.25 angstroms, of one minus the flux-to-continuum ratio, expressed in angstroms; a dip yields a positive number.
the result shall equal 8.3 angstroms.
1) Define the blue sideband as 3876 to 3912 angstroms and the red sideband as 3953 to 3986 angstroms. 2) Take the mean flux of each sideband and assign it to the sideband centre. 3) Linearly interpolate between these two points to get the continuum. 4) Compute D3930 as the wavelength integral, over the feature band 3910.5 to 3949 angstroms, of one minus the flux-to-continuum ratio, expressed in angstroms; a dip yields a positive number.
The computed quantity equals -3.2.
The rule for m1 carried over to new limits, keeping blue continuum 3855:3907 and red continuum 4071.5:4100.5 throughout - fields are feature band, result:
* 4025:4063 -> -4.8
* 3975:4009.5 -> -3.1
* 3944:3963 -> 0.0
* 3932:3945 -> 1.7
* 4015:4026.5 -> -1.8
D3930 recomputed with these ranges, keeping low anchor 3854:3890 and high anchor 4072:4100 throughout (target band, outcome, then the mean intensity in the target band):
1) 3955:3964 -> 0.9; 34.3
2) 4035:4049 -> -1.8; 45.2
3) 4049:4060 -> -1.4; 45.4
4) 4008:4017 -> -1.5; 45.7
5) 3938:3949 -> 0.1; 37.2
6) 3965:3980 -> 4.4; 27.1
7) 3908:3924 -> -0.7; 38.7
